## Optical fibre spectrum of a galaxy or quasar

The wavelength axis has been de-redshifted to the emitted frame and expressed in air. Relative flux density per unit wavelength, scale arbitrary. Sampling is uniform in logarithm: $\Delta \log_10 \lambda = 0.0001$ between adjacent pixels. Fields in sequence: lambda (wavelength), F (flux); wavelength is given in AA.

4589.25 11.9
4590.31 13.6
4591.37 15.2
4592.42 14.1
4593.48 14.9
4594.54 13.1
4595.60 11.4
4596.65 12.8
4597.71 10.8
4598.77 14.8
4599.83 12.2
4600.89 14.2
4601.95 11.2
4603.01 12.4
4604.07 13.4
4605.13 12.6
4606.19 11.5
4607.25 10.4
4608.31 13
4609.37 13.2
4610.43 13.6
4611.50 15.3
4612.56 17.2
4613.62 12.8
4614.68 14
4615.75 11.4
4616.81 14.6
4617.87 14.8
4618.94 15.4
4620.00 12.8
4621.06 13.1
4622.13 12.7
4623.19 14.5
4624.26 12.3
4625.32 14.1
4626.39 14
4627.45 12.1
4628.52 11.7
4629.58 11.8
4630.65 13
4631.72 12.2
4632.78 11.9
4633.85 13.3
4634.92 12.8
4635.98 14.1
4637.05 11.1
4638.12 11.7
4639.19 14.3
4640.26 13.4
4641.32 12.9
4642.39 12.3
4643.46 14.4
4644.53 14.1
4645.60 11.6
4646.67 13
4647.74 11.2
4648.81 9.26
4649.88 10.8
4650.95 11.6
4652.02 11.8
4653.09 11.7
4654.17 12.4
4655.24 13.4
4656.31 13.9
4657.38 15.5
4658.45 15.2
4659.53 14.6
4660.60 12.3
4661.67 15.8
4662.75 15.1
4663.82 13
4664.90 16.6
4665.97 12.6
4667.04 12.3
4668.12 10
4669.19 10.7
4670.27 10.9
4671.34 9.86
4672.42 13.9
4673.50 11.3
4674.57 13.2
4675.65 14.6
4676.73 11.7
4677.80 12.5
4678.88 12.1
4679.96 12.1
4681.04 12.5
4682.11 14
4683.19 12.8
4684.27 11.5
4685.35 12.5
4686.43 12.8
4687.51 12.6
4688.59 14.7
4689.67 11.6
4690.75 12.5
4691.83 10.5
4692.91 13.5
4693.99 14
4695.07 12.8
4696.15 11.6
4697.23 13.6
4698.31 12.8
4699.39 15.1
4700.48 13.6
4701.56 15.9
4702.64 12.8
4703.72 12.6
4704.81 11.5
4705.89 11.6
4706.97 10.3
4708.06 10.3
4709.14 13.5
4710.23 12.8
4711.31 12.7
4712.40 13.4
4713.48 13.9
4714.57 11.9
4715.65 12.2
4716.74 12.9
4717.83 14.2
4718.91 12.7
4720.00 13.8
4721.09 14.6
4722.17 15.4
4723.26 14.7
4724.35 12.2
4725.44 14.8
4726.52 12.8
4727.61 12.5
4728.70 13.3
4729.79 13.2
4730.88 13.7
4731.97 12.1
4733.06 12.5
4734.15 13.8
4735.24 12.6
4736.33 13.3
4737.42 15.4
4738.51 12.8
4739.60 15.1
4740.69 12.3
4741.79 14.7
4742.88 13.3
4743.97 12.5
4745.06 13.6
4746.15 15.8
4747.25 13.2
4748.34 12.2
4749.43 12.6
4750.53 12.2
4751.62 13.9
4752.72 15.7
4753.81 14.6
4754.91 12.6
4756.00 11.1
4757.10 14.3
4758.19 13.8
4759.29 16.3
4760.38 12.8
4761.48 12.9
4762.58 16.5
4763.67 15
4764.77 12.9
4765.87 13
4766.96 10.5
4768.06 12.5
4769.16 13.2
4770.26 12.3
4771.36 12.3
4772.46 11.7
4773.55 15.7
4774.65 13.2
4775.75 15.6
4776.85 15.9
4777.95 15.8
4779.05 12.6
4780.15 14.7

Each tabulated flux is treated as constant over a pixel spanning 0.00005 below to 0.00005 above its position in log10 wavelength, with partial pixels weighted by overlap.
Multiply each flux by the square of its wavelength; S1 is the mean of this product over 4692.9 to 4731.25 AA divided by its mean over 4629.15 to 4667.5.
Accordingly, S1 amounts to 1.04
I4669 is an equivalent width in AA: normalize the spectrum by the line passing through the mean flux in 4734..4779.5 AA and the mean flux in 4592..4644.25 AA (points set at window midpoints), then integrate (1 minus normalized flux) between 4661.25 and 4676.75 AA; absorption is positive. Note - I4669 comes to 0.6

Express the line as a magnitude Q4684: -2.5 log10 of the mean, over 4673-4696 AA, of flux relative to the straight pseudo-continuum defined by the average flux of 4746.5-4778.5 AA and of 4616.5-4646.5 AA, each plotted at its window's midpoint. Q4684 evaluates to 0.06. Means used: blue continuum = 13.1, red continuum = 13.6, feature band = 12.6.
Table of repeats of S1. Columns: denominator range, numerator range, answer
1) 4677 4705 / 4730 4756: 1.07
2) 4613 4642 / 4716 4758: 1.08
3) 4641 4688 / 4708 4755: 1.09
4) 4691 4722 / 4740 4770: 1.06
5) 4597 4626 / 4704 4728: 1.02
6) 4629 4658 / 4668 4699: 1.01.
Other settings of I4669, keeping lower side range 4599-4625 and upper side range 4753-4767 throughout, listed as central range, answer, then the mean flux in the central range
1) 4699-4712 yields 0.8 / 12.7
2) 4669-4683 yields 1.2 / 12.3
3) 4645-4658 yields 1.2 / 12.2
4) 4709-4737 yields 0.7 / 13.3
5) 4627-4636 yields 0.6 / 12.5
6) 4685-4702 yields 0.5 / 13.1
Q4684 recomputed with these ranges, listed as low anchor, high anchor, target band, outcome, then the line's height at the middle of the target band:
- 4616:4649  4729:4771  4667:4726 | 0.04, 13.2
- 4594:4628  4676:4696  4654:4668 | -0.10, 12.8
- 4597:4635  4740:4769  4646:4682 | 0.05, 13.2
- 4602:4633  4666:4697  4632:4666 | -0.03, 12.8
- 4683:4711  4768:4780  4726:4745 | 0.00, 13.2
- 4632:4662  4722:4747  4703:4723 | 0.05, 13.4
